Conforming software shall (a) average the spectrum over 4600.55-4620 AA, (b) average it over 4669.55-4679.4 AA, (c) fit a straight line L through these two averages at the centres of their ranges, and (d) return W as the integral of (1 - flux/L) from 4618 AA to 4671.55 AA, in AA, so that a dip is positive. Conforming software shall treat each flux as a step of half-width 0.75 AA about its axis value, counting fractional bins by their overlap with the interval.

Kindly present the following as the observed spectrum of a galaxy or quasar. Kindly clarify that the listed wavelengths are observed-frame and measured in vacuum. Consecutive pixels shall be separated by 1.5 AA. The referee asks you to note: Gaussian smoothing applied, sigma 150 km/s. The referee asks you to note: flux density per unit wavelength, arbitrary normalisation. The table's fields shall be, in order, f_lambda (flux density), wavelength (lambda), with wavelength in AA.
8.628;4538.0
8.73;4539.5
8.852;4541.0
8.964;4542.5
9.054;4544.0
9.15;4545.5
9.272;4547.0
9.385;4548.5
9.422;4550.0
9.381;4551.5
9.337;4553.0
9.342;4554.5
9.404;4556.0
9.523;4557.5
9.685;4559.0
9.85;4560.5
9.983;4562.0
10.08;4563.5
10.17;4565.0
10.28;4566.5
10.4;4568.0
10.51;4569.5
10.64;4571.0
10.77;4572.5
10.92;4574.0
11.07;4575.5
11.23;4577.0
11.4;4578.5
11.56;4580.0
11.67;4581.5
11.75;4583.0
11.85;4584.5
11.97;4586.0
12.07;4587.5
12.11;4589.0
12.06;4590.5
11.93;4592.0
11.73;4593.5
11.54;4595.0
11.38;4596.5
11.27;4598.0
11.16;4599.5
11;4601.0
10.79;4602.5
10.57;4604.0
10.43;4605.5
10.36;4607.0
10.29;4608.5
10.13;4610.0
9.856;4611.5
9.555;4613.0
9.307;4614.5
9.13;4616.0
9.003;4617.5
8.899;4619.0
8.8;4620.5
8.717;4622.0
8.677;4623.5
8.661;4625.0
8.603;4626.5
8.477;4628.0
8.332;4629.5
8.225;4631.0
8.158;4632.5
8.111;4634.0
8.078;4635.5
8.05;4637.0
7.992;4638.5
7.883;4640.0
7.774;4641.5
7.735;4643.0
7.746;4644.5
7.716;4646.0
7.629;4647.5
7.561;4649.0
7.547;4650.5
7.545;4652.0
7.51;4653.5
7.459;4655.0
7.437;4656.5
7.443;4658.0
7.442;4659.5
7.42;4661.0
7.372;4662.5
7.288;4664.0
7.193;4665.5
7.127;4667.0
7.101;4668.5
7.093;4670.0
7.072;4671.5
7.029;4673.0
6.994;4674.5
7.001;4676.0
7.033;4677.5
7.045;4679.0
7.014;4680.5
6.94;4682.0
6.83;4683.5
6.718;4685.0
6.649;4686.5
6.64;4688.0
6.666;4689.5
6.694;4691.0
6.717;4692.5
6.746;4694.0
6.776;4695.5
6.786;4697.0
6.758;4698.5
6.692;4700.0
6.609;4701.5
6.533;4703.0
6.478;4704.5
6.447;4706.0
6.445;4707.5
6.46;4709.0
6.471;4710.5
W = 3.28 AA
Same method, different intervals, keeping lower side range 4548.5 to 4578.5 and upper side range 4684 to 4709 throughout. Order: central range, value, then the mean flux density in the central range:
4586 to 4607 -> -4.8 AA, 11.4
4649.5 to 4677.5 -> 0.8 AA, 7.28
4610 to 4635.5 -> -0.7 AA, 8.8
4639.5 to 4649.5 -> 0.4 AA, 7.72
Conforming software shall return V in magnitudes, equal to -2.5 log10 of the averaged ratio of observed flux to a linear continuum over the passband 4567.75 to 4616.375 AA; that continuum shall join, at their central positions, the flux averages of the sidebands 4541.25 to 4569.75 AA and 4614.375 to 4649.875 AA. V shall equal -0.22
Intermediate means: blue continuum 9.61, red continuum 8.28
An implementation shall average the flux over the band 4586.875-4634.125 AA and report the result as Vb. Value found 10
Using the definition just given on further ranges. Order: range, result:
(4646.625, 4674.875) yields 7.34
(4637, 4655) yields 7.7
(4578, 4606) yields 11.5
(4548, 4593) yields 10.7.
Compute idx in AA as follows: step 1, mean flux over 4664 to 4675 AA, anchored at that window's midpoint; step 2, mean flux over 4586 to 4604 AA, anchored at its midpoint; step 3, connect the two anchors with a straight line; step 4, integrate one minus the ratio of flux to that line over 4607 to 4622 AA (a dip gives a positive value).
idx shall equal 1.3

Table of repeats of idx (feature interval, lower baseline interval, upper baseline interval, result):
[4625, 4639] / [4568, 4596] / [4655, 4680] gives 1.1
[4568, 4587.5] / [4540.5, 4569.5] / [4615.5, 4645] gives -4.4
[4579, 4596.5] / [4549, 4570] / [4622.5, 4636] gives -4.9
